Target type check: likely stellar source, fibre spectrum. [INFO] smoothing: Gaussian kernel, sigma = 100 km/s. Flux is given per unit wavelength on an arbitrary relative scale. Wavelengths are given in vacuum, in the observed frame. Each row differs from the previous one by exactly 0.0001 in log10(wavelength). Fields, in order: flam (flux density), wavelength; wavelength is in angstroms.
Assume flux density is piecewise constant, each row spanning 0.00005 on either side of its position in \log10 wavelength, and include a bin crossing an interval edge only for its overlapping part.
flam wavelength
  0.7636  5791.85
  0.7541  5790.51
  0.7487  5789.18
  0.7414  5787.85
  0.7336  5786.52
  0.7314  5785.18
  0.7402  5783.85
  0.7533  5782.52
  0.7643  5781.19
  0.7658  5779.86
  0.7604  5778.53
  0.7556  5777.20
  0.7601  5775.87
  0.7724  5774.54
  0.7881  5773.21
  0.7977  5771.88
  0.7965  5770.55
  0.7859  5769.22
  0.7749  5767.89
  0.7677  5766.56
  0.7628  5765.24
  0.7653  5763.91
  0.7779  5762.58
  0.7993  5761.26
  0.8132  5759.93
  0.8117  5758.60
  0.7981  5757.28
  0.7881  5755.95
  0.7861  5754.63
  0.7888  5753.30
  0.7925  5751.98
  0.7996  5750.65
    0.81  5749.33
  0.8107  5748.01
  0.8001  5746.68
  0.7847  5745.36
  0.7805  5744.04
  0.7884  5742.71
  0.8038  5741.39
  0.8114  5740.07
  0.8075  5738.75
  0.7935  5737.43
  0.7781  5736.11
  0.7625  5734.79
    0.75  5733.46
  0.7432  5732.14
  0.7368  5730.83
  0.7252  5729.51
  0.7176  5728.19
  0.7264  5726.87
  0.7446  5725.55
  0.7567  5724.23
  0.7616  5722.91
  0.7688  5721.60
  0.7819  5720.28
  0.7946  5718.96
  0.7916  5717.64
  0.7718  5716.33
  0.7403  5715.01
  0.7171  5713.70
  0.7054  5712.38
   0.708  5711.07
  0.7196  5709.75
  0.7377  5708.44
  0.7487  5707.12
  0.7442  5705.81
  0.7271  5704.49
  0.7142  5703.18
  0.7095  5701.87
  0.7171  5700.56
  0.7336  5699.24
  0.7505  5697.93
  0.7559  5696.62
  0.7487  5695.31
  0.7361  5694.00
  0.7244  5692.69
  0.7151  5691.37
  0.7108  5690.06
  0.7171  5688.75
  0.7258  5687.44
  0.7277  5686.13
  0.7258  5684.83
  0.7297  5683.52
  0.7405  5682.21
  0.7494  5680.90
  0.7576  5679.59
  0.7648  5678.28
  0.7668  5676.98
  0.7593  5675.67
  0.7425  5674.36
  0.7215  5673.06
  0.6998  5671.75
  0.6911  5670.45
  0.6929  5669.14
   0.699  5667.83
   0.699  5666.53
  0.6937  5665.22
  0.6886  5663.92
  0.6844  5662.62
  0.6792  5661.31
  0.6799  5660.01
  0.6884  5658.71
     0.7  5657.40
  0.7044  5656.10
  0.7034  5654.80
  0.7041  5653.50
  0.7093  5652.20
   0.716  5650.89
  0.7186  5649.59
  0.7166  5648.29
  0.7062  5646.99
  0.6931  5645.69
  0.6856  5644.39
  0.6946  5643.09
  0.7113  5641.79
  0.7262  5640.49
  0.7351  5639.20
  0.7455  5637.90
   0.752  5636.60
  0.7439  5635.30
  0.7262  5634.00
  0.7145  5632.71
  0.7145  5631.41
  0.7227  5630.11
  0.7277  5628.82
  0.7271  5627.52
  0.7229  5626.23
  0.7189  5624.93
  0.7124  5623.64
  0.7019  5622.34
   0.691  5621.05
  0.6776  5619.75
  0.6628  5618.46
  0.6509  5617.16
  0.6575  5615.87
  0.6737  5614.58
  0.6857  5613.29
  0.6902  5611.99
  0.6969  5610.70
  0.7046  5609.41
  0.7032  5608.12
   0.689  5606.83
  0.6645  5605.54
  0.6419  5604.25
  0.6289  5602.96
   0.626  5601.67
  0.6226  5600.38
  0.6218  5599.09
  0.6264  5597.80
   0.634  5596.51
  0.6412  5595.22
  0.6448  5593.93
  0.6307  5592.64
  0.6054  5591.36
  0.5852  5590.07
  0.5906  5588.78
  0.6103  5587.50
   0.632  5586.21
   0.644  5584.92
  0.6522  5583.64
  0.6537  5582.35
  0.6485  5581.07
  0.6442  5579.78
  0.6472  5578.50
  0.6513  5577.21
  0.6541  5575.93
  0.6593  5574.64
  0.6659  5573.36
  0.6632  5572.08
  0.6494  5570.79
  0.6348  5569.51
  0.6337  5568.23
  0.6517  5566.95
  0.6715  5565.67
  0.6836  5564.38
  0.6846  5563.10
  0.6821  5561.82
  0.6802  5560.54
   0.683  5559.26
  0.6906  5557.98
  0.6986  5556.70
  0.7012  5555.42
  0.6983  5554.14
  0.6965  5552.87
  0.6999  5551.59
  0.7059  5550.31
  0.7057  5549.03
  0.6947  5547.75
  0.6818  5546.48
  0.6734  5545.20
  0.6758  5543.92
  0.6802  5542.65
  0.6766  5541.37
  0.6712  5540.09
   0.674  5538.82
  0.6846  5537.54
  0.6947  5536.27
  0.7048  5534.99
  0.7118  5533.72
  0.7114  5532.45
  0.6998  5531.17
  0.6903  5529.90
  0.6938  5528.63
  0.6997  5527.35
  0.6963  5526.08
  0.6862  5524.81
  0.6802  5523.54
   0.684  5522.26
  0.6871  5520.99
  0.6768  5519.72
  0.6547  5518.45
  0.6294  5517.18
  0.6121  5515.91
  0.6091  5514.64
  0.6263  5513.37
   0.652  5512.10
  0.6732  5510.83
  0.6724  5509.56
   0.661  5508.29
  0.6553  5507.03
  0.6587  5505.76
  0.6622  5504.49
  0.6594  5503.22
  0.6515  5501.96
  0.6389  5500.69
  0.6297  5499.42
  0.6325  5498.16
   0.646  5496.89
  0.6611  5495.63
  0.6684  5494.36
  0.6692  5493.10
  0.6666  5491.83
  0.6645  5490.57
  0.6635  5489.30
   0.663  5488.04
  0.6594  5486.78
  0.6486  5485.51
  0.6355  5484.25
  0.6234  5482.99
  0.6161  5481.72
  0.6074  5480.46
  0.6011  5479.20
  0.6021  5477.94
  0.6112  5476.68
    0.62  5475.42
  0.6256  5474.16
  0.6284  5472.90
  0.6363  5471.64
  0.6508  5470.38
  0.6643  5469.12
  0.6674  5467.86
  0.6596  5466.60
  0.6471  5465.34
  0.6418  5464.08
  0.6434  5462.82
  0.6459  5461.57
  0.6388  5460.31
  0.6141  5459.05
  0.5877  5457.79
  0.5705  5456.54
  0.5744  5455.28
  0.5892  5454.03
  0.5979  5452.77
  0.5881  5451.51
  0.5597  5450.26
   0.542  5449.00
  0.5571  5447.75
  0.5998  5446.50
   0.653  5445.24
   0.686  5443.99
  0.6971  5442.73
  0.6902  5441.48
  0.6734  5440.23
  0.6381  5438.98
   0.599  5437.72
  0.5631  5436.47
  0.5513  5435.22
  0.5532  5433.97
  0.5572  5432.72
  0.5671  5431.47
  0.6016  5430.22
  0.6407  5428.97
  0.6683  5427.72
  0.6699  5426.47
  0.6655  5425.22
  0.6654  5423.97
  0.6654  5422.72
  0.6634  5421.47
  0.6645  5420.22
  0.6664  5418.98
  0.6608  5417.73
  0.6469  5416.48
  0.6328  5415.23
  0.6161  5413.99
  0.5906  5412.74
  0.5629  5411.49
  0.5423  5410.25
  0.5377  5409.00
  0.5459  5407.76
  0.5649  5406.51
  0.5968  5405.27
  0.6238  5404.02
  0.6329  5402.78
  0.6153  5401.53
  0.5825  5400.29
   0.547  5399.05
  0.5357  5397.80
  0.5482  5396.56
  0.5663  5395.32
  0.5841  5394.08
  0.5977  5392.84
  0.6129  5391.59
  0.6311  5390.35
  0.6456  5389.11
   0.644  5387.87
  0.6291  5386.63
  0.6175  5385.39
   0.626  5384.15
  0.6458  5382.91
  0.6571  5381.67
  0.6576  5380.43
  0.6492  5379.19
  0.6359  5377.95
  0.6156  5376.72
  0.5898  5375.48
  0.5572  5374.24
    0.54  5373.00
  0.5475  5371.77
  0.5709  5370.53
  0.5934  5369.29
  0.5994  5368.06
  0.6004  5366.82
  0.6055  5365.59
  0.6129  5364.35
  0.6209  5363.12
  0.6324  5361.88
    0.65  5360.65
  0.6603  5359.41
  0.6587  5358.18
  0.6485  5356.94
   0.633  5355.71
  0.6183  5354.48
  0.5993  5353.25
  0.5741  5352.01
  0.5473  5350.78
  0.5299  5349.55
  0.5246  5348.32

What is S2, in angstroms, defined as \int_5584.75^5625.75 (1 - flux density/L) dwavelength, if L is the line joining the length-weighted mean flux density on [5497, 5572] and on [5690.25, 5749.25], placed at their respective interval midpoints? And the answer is 2.82 angstroms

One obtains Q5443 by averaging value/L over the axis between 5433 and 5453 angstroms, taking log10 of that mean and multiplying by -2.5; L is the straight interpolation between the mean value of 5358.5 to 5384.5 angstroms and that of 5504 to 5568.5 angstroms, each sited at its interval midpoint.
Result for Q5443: 0.06 mag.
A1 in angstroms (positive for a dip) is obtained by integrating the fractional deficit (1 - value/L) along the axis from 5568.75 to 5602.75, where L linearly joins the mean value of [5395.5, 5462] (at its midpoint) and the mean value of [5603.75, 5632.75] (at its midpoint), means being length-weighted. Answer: 2.14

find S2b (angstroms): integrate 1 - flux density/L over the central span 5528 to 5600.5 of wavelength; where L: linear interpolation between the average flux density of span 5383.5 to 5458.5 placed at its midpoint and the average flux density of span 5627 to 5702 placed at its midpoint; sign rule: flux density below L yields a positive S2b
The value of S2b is 0.9 angstroms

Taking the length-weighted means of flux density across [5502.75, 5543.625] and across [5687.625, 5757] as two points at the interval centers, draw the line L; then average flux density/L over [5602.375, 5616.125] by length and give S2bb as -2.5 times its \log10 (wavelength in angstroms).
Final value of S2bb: 0.05 mag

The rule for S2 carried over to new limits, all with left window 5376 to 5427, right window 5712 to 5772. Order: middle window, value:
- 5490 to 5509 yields 0.20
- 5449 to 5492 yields 1.54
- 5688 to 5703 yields 0.50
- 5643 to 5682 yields 1.45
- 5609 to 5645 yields 0.77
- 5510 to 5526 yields 0.31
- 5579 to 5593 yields 1.50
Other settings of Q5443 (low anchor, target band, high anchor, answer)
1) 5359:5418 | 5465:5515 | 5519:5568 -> 0.02 mag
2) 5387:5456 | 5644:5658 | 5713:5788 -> 0.03 mag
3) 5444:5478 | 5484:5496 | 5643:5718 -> -0.05 mag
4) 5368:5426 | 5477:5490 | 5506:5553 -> 0.04 mag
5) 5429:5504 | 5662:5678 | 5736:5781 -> 0.04 mag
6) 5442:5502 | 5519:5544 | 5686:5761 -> -0.05 mag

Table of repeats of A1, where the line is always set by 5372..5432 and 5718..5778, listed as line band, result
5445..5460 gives 1.2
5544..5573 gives 0.3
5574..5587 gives 0.9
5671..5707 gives 0.8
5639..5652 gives 0.4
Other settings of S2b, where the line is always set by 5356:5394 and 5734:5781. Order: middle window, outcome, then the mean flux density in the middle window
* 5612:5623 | 0.7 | 0.676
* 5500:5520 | 0.8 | 0.649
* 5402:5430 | 0.6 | 0.623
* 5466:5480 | 0.6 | 0.633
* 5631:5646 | 0.3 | 0.721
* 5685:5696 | 0.5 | 0.726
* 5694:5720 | 0.8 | 0.739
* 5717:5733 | 0.4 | 0.754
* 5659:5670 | 0.8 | 0.69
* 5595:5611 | 1.5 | 0.653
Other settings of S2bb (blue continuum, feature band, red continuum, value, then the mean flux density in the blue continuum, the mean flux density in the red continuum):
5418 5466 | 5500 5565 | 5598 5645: -0.03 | 0.621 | 0.693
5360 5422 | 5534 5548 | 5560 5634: -0.06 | 0.606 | 0.664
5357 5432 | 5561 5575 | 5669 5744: 0.04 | 0.613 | 0.744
